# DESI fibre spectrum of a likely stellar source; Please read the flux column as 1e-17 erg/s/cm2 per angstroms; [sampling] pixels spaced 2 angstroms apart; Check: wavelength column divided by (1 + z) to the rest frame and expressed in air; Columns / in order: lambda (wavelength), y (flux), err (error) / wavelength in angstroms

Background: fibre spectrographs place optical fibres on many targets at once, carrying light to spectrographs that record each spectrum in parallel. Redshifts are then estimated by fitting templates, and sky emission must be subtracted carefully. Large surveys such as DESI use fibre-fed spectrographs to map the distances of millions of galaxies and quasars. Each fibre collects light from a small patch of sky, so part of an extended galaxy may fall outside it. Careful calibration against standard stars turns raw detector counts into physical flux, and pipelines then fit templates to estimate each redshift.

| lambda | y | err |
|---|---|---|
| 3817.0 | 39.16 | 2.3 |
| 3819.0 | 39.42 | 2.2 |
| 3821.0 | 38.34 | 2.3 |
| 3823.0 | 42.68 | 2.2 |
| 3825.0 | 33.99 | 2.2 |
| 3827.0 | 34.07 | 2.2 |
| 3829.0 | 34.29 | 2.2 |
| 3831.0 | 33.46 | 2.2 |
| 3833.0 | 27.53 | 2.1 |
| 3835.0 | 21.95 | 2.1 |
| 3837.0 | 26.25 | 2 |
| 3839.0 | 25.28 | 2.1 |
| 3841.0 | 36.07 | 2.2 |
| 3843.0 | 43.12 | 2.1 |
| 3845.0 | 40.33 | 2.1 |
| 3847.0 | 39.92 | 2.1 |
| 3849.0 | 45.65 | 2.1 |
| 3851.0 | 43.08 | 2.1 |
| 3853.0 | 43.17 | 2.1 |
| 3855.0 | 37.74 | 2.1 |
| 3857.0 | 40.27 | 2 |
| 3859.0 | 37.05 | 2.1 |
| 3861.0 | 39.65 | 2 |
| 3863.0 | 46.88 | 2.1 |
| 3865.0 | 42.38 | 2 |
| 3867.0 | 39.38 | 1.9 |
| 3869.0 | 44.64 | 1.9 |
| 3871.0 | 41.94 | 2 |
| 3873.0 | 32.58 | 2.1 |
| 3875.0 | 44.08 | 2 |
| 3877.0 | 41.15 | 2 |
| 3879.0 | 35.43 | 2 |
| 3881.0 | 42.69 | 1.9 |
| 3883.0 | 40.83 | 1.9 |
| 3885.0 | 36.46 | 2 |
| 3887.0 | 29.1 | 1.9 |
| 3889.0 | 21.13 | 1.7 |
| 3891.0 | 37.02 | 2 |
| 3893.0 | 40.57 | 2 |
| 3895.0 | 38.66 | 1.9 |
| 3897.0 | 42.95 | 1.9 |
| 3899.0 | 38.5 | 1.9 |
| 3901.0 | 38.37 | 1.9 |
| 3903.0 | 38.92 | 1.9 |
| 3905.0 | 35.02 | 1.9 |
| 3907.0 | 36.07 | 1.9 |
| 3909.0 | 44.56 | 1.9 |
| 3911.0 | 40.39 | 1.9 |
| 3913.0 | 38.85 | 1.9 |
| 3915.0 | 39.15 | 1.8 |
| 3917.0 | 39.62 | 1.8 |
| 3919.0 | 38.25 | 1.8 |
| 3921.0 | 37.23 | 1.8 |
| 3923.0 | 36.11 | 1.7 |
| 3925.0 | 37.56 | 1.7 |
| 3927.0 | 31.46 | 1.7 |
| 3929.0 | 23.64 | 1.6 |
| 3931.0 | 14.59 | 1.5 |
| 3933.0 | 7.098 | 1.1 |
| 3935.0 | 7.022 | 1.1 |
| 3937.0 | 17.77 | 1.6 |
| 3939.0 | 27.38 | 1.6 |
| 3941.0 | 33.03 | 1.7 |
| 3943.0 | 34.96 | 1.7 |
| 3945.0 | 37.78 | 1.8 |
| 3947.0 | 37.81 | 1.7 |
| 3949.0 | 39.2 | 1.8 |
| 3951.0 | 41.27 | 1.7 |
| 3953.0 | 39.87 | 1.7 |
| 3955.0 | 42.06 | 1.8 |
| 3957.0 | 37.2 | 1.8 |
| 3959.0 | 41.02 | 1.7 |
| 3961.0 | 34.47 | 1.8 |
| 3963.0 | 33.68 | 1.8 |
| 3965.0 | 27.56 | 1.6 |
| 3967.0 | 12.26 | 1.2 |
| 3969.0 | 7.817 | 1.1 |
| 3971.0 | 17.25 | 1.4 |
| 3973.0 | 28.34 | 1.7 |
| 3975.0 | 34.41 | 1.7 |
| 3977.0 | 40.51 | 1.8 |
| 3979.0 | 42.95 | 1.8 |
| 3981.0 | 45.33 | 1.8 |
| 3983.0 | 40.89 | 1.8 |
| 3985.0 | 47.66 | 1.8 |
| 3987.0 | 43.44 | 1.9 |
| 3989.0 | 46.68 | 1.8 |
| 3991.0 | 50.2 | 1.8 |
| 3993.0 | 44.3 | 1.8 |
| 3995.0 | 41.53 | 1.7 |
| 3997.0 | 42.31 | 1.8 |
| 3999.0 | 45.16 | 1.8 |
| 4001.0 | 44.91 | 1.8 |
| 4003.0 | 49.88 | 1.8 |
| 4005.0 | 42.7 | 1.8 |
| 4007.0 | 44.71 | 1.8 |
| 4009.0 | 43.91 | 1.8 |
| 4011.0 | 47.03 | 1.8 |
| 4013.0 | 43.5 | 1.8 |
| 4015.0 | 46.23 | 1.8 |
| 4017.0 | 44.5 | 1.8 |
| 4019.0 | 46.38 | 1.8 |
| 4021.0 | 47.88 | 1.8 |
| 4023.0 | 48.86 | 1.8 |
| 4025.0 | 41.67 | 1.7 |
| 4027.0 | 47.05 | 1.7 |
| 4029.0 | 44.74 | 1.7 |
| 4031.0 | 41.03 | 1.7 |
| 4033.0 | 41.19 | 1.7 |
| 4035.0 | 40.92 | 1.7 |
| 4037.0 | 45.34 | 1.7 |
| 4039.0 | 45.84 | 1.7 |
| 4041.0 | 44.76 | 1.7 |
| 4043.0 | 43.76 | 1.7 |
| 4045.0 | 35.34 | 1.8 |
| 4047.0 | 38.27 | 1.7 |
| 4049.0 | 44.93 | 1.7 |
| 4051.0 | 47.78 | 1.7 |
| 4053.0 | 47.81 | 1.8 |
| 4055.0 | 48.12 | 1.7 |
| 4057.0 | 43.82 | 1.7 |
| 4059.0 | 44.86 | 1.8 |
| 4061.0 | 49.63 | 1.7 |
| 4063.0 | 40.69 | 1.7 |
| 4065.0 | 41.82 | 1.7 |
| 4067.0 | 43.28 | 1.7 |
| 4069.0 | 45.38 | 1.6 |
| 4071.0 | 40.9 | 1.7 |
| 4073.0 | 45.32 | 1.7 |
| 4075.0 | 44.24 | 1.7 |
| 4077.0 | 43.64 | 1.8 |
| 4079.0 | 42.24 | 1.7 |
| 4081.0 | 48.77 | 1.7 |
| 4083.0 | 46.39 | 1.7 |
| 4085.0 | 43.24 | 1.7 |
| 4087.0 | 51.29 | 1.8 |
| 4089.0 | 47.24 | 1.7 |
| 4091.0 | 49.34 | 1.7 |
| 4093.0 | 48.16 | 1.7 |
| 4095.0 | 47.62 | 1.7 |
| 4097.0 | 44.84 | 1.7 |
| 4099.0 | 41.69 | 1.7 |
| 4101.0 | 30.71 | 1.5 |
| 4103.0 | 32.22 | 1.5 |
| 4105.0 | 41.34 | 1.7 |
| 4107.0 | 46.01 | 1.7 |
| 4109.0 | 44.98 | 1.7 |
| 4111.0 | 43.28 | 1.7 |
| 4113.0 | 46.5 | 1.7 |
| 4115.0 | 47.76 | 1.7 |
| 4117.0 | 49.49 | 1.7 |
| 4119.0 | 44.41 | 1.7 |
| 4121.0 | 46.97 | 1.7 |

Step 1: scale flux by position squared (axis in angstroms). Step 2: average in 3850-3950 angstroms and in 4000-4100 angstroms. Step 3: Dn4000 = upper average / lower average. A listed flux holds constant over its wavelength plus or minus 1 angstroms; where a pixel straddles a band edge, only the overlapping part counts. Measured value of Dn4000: 1.4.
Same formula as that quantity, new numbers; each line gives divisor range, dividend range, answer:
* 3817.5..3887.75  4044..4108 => 1.30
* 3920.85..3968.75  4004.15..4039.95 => 1.54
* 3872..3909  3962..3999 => 1.01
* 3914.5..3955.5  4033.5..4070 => 1.49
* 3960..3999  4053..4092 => 1.31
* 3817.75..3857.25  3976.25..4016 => 1.34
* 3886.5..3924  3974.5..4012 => 1.23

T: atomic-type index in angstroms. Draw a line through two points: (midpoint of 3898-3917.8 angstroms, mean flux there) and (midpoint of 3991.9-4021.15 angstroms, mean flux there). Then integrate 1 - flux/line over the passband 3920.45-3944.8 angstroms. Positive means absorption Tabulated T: 8.8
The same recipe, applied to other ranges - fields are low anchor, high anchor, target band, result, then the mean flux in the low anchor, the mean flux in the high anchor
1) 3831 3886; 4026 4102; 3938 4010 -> 6.5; 38.3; 44.3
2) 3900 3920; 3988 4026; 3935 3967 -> 6.3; 38.9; 45.4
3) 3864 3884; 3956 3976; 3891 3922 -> -2.8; 40.5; 27.4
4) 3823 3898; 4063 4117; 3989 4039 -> -3.5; 37.4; 44.2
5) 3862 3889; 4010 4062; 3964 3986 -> 5.8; 39.1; 44.7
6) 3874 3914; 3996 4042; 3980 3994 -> -0.8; 38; 44.8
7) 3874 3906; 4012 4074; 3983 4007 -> -1.7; 37.6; 44.2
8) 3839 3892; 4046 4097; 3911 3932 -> 3.5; 39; 45.4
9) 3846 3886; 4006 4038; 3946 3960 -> 1.0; 40.7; 44.7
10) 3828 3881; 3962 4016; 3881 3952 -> 8.6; 37.9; 39.1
